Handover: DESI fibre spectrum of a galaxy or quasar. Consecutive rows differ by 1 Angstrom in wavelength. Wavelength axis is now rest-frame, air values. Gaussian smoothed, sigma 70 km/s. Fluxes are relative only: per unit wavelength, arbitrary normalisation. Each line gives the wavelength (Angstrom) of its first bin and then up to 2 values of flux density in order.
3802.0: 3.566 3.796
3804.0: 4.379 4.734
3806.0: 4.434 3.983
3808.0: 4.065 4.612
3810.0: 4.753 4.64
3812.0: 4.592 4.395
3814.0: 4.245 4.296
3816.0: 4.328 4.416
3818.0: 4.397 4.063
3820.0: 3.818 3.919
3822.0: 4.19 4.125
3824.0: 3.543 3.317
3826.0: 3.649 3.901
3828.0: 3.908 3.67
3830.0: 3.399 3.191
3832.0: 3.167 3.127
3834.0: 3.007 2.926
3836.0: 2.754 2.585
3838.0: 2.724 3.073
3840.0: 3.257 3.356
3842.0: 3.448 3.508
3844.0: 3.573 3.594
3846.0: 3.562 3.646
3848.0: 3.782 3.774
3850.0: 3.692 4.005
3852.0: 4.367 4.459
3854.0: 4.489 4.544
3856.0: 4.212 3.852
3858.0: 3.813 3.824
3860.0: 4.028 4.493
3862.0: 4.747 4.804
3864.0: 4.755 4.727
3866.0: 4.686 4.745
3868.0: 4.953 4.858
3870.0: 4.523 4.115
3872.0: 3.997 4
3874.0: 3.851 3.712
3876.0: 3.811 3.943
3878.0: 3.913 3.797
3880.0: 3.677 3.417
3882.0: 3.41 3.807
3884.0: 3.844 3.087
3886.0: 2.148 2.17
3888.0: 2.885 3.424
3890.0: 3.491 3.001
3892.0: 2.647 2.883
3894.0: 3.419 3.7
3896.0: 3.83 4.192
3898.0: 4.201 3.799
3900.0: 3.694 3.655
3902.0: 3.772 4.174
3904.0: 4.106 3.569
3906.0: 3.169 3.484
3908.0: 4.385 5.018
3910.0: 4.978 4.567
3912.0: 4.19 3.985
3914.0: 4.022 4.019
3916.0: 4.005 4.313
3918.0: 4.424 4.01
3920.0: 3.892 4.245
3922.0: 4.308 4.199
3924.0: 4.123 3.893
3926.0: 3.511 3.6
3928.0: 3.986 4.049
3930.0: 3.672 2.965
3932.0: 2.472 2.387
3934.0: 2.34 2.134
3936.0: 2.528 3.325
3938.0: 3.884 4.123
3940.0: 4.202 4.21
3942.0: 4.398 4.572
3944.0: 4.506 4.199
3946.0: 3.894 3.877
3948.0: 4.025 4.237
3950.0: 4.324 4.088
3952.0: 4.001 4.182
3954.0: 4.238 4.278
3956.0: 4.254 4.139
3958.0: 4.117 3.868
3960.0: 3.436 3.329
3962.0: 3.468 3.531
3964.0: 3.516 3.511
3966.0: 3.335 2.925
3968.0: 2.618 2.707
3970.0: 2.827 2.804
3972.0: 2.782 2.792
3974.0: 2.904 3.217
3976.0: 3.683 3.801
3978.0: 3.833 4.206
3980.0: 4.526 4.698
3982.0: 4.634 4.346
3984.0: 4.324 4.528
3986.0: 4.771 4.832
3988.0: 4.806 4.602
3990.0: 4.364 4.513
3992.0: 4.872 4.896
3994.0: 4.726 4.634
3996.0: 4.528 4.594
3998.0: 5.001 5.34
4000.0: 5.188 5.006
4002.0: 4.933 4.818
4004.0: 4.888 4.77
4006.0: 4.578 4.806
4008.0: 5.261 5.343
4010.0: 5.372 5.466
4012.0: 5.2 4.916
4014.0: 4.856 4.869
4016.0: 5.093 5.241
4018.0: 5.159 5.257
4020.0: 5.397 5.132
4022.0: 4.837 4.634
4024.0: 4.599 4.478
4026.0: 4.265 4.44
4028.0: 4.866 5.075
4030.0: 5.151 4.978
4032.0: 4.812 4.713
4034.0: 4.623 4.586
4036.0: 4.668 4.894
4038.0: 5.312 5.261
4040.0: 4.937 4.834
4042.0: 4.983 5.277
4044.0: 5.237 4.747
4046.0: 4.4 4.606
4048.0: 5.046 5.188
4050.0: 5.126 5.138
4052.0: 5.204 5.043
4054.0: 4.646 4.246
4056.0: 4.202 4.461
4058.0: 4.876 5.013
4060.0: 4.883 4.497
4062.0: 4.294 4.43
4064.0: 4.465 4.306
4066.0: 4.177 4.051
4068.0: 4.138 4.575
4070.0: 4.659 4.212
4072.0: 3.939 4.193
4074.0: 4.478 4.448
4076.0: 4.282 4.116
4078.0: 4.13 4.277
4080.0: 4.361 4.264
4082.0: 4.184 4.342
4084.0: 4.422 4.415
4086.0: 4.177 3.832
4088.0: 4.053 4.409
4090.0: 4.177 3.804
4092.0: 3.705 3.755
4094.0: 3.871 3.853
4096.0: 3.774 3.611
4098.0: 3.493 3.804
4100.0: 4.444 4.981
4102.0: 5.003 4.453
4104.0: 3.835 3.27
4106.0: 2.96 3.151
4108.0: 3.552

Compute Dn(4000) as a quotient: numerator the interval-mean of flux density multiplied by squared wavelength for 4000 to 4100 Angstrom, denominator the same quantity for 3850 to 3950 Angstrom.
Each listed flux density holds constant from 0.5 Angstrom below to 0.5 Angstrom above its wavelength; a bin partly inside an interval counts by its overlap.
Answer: 1.28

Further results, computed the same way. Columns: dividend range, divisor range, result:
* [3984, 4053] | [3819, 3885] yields 1.39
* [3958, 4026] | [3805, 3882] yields 1.20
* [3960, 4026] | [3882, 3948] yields 1.23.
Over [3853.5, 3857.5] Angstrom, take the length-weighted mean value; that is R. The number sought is 4.27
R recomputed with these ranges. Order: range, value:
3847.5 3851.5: 3.81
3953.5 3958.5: 4.21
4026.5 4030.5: 4.88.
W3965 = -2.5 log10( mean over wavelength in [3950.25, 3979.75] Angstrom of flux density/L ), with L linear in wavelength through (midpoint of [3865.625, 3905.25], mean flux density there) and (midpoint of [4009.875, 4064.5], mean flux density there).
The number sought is 0.21 mag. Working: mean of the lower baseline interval 3.72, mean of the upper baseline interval 4.87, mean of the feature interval 3.55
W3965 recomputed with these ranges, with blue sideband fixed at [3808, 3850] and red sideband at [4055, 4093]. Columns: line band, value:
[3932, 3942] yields 0.22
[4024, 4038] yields -0.14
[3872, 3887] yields 0.08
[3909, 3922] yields -0.09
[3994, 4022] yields -0.21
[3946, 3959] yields -0.03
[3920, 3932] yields 0.04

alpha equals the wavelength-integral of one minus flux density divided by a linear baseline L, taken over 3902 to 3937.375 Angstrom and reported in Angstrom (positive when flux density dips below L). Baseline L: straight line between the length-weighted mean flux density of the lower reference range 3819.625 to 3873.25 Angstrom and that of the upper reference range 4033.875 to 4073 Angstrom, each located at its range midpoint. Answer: 3.17 Angstrom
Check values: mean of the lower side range 3.85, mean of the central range 3.77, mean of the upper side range 4.69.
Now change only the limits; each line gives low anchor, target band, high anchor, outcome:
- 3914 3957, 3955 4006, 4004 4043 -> 3.8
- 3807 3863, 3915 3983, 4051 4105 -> 5.5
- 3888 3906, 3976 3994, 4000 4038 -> 0.3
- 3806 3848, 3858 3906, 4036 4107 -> 0.6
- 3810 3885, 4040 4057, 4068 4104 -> -3.0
